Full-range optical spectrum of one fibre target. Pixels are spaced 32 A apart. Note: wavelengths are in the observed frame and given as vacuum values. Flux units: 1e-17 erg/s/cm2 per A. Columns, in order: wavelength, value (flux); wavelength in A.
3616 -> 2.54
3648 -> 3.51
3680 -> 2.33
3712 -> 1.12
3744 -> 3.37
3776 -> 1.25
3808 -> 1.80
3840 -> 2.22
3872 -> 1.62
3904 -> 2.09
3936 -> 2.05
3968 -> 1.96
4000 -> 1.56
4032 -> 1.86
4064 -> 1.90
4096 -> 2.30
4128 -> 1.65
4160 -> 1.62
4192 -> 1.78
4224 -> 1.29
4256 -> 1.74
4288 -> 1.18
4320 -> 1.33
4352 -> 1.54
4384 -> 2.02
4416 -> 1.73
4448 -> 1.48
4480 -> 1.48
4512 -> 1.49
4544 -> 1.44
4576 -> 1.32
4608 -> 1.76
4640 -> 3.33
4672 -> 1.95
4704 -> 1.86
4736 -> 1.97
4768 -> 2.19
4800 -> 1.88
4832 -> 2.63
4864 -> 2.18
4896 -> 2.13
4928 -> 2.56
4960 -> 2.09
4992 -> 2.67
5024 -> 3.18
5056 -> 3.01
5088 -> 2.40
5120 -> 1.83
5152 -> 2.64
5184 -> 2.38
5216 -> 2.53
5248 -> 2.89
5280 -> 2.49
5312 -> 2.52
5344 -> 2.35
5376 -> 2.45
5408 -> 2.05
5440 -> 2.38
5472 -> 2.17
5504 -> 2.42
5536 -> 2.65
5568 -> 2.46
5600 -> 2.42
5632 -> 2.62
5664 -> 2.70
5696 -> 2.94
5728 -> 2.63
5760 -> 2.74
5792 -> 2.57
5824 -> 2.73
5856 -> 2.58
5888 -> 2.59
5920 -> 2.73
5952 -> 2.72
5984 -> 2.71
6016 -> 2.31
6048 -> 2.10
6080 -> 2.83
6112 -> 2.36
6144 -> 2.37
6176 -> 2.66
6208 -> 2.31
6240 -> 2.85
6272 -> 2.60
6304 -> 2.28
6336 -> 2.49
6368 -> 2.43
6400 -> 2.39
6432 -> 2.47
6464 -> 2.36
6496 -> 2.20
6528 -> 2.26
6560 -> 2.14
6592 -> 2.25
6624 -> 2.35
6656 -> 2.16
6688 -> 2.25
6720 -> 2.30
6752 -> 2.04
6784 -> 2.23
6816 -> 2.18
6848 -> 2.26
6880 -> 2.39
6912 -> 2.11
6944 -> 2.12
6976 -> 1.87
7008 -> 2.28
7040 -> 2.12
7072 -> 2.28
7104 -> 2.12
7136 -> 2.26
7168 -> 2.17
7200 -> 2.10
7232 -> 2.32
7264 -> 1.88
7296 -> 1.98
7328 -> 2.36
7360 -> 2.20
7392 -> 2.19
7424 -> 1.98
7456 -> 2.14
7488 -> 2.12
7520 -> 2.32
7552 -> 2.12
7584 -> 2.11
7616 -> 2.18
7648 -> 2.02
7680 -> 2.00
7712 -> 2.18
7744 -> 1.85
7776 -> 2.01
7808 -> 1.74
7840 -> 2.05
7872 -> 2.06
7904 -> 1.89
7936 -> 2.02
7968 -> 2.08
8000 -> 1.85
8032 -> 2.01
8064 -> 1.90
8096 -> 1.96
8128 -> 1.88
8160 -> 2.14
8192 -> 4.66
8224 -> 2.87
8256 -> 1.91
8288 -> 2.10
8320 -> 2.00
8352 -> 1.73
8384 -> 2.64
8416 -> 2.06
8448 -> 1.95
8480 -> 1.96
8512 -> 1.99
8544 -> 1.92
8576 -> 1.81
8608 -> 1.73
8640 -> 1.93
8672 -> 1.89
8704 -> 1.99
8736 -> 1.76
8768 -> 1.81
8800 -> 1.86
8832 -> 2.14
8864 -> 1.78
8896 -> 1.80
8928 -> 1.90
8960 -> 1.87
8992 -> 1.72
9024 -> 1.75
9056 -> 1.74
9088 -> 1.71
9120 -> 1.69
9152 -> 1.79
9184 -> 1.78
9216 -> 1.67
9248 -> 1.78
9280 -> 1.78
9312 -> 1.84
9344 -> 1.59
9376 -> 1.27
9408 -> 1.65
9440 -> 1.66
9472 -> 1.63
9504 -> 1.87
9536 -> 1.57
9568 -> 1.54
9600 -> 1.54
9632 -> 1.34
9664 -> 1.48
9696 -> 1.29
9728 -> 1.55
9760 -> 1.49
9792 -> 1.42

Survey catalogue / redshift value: 0.25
